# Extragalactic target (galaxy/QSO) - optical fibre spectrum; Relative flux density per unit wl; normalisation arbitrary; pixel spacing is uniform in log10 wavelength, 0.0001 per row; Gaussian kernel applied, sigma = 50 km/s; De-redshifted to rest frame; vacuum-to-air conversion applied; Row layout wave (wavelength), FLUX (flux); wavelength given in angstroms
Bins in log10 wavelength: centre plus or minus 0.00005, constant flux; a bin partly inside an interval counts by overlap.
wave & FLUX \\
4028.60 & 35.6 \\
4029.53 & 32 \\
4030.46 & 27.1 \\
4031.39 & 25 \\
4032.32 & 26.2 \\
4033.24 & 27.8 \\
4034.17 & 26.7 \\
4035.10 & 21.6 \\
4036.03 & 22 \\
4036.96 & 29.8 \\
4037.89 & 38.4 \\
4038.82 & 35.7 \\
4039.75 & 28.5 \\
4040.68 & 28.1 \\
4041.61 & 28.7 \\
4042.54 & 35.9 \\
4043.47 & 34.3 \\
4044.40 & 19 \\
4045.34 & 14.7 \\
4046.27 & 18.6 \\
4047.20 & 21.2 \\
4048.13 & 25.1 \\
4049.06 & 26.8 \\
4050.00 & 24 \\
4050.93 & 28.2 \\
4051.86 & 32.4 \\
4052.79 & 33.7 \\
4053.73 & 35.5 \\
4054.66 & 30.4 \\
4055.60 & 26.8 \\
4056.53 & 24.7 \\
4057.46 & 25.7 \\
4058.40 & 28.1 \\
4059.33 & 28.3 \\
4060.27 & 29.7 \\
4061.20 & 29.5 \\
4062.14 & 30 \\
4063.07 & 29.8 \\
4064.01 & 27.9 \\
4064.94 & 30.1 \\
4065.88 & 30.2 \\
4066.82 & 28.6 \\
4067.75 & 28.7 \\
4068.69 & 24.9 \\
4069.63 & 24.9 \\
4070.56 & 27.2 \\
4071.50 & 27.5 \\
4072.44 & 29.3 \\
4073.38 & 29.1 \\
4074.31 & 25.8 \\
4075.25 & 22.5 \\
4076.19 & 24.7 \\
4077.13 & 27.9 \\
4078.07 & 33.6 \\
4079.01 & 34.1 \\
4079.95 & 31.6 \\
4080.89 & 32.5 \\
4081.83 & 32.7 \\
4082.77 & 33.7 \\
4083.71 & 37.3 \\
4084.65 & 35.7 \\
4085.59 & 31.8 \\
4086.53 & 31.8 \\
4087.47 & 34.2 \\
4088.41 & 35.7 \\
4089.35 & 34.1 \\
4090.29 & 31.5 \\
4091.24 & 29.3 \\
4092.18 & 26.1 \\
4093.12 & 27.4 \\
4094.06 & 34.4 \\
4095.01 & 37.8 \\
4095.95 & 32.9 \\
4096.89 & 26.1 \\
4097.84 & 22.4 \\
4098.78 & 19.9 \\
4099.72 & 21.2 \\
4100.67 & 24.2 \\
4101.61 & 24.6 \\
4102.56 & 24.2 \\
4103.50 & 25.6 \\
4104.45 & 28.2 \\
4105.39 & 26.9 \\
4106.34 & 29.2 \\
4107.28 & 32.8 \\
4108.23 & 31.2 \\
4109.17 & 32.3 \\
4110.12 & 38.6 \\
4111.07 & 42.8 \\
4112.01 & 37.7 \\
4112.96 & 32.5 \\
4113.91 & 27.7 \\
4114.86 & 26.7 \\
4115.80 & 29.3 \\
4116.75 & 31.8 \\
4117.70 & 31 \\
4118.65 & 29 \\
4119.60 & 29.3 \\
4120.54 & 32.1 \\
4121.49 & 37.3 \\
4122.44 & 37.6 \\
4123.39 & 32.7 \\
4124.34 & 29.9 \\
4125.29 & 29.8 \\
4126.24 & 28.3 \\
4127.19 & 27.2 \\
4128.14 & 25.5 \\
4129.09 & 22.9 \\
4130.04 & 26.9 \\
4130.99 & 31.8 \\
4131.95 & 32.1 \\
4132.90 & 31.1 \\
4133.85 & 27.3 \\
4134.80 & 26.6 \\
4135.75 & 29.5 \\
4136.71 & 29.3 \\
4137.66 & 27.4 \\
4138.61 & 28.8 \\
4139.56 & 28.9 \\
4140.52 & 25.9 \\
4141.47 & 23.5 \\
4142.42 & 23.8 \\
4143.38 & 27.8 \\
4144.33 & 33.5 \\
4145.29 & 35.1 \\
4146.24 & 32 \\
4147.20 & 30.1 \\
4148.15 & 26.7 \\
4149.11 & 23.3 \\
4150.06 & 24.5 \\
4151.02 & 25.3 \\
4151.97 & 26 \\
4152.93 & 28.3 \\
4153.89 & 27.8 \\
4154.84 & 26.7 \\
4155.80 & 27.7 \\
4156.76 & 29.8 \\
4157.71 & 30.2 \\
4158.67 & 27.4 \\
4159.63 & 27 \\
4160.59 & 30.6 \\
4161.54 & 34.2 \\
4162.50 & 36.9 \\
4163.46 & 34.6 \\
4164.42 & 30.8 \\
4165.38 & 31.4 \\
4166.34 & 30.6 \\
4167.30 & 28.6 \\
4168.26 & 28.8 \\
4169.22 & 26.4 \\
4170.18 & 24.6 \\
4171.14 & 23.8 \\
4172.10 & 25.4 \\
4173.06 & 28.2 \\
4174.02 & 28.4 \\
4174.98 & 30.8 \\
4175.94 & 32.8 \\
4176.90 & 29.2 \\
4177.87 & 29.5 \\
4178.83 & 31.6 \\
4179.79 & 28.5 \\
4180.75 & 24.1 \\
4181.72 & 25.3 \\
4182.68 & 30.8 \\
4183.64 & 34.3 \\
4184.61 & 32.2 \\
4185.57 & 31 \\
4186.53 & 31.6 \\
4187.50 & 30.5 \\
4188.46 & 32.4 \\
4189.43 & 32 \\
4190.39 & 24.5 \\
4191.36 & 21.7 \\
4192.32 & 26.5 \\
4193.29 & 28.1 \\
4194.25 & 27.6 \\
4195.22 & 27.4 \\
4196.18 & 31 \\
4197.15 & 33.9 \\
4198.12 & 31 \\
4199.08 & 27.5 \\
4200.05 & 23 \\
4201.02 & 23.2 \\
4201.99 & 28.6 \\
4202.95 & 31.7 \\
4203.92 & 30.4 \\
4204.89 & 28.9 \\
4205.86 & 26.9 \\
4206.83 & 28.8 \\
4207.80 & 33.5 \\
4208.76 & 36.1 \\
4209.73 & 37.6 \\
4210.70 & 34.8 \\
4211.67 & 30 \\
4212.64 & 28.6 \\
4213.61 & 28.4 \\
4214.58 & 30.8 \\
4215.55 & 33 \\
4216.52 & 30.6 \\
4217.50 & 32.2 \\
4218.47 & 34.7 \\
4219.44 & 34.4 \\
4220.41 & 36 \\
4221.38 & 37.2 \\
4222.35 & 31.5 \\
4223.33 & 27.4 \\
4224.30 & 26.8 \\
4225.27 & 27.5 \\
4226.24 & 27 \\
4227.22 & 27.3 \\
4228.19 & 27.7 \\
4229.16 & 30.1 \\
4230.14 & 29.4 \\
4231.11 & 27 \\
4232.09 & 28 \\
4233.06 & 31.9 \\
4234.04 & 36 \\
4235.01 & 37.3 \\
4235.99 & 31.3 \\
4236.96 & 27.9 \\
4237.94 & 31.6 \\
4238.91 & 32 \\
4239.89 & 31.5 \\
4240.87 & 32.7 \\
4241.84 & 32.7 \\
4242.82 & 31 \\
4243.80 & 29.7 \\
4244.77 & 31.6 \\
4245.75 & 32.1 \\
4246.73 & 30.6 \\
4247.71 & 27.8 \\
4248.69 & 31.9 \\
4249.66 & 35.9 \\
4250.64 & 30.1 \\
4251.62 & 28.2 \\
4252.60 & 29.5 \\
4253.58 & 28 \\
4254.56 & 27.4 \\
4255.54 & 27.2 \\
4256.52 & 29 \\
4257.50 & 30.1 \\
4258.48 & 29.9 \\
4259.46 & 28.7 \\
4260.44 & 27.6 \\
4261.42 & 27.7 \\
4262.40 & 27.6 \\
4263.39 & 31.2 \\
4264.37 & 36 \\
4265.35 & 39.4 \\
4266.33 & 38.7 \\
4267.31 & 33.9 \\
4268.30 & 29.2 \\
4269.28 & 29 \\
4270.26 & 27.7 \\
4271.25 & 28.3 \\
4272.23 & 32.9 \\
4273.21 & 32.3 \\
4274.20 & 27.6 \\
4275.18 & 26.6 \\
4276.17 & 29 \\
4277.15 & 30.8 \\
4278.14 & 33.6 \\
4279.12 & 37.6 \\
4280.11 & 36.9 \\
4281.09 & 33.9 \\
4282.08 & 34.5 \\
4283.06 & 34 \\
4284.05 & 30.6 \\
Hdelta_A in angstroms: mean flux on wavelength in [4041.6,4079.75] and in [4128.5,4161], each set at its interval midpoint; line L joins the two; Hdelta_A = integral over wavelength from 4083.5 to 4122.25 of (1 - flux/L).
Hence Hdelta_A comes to -3.7 angstroms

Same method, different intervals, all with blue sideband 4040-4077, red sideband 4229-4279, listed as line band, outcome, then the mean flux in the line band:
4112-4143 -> -0.73 angstroms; 29.3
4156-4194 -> 0.13 angstroms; 29.3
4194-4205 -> 0.43 angstroms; 28.7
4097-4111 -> 0.29 angstroms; 27.6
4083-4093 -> -1.65 angstroms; 32.6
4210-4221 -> -0.79 angstroms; 32.3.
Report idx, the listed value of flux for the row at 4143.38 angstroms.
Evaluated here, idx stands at 27.8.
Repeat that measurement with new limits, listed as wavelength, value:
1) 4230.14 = 29.4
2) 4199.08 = 27.5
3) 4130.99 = 31.8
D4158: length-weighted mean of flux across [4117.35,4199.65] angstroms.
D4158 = 29.1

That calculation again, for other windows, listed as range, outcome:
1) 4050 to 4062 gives 29.2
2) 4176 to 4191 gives 29.8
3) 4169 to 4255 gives 30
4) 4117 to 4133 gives 30.3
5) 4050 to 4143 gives 29.6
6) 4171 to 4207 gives 28.8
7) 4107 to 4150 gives 30.1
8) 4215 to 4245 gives 31.1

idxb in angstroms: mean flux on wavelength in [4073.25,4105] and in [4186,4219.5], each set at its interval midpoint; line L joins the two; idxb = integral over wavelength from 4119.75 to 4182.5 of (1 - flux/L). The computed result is 1.8 angstroms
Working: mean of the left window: 29.5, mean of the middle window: 28.9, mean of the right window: 30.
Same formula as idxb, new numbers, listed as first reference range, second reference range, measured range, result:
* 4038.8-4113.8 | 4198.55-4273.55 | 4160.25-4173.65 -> 0.2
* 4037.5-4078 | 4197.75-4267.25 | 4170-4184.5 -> 0.6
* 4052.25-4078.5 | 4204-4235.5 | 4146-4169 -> 0.7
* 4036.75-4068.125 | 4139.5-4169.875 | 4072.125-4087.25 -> -1.3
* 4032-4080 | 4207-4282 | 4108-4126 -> -2.2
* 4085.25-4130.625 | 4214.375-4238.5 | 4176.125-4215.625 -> 1.4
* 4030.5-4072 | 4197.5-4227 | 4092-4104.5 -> 0.8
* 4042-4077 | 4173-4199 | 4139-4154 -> 0.6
